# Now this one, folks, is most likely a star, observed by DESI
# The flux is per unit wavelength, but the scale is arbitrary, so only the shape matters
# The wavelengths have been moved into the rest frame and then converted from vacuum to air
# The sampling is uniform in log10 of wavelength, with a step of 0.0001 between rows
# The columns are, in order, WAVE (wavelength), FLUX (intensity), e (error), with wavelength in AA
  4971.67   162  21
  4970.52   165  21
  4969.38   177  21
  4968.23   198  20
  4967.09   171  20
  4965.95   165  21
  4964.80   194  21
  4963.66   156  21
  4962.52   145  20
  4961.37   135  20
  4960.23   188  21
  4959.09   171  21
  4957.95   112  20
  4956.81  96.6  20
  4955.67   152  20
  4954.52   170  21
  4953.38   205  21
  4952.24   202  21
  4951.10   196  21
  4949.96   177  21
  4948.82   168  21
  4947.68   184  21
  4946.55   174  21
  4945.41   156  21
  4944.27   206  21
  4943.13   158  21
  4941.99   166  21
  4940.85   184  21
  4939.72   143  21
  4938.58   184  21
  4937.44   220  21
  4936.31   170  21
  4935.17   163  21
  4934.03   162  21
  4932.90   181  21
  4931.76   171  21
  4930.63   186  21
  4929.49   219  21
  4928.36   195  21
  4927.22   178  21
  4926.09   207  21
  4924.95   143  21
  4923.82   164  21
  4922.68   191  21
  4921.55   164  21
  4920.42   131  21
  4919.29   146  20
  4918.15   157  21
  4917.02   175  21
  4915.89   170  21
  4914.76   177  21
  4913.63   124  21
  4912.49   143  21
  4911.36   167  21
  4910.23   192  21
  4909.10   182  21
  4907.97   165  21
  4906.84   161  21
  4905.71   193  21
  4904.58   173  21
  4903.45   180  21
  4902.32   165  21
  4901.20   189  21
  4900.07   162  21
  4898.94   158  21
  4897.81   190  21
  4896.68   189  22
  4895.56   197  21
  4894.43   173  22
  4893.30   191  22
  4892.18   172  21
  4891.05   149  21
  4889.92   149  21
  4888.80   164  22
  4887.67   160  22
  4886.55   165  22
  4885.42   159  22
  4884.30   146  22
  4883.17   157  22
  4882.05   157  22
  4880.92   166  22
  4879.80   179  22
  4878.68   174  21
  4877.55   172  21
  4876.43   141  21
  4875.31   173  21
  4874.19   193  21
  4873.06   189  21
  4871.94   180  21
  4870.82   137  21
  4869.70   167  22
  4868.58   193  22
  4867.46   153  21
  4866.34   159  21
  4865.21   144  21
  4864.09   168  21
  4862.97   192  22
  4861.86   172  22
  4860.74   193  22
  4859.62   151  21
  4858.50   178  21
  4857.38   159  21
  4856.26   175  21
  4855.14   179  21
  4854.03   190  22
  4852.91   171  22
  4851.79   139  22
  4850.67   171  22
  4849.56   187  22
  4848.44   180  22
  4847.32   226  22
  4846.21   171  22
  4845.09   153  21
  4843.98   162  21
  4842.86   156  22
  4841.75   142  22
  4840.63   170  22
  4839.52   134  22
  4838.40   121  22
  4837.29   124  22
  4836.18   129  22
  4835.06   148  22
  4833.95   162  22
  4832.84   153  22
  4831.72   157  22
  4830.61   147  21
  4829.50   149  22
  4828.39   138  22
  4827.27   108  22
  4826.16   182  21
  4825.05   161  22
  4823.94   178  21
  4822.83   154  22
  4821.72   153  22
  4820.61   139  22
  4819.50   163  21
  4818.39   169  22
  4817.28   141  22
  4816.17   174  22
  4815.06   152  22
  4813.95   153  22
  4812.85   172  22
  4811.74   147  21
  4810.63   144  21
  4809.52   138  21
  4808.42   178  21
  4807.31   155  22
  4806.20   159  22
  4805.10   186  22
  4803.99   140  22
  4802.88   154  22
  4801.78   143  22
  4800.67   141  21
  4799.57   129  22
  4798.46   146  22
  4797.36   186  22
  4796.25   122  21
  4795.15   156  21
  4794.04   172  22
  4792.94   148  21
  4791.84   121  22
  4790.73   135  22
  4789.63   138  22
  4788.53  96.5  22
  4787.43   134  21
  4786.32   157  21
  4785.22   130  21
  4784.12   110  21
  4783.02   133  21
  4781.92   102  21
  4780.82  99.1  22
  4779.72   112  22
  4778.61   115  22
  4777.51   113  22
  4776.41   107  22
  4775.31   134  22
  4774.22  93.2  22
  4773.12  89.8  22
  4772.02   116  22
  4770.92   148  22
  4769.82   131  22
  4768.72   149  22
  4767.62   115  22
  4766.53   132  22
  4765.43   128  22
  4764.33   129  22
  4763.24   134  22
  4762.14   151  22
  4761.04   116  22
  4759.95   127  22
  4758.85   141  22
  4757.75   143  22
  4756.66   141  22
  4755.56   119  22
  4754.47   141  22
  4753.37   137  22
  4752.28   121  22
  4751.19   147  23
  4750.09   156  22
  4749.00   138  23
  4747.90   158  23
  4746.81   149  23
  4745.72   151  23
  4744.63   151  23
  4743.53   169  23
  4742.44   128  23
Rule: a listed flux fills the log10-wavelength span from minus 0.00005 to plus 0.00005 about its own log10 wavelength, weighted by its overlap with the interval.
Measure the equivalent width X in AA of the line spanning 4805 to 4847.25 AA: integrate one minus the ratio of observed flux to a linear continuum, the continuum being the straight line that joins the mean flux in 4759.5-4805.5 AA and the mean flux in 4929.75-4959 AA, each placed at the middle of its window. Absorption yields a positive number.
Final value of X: -3.45 AA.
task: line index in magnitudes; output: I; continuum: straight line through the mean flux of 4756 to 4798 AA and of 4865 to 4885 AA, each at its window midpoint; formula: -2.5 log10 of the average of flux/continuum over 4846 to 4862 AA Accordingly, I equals -0.12 mag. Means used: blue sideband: 129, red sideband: 166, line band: 176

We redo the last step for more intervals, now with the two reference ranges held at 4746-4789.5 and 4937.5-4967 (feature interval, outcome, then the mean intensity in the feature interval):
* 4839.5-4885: -0.14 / 169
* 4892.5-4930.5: -0.09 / 173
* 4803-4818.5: -0.15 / 157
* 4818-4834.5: -0.10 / 154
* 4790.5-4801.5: -0.09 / 146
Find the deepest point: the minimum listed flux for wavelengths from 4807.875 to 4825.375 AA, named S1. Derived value 138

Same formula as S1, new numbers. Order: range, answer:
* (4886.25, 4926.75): 124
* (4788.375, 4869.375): 96.5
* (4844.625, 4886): 137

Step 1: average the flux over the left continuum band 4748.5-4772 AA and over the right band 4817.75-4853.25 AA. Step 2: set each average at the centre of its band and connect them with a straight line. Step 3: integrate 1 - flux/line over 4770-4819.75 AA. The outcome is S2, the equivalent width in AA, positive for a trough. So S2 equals 2.2 AA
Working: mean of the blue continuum 135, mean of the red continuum 156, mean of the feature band 139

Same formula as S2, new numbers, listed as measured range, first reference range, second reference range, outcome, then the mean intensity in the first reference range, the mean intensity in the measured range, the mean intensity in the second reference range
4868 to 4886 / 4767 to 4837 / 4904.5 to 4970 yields -1.2 AA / 141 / 168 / 171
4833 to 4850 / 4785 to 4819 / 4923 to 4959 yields -0.1 AA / 149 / 157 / 174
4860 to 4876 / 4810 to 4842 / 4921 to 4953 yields -1.0 AA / 150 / 172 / 179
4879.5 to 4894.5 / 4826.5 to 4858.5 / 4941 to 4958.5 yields -0.1 AA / 158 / 163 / 169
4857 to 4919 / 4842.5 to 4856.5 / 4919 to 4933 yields 2.1 AA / 174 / 169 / 175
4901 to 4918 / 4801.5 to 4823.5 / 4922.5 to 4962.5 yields -0.1 AA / 156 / 170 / 173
